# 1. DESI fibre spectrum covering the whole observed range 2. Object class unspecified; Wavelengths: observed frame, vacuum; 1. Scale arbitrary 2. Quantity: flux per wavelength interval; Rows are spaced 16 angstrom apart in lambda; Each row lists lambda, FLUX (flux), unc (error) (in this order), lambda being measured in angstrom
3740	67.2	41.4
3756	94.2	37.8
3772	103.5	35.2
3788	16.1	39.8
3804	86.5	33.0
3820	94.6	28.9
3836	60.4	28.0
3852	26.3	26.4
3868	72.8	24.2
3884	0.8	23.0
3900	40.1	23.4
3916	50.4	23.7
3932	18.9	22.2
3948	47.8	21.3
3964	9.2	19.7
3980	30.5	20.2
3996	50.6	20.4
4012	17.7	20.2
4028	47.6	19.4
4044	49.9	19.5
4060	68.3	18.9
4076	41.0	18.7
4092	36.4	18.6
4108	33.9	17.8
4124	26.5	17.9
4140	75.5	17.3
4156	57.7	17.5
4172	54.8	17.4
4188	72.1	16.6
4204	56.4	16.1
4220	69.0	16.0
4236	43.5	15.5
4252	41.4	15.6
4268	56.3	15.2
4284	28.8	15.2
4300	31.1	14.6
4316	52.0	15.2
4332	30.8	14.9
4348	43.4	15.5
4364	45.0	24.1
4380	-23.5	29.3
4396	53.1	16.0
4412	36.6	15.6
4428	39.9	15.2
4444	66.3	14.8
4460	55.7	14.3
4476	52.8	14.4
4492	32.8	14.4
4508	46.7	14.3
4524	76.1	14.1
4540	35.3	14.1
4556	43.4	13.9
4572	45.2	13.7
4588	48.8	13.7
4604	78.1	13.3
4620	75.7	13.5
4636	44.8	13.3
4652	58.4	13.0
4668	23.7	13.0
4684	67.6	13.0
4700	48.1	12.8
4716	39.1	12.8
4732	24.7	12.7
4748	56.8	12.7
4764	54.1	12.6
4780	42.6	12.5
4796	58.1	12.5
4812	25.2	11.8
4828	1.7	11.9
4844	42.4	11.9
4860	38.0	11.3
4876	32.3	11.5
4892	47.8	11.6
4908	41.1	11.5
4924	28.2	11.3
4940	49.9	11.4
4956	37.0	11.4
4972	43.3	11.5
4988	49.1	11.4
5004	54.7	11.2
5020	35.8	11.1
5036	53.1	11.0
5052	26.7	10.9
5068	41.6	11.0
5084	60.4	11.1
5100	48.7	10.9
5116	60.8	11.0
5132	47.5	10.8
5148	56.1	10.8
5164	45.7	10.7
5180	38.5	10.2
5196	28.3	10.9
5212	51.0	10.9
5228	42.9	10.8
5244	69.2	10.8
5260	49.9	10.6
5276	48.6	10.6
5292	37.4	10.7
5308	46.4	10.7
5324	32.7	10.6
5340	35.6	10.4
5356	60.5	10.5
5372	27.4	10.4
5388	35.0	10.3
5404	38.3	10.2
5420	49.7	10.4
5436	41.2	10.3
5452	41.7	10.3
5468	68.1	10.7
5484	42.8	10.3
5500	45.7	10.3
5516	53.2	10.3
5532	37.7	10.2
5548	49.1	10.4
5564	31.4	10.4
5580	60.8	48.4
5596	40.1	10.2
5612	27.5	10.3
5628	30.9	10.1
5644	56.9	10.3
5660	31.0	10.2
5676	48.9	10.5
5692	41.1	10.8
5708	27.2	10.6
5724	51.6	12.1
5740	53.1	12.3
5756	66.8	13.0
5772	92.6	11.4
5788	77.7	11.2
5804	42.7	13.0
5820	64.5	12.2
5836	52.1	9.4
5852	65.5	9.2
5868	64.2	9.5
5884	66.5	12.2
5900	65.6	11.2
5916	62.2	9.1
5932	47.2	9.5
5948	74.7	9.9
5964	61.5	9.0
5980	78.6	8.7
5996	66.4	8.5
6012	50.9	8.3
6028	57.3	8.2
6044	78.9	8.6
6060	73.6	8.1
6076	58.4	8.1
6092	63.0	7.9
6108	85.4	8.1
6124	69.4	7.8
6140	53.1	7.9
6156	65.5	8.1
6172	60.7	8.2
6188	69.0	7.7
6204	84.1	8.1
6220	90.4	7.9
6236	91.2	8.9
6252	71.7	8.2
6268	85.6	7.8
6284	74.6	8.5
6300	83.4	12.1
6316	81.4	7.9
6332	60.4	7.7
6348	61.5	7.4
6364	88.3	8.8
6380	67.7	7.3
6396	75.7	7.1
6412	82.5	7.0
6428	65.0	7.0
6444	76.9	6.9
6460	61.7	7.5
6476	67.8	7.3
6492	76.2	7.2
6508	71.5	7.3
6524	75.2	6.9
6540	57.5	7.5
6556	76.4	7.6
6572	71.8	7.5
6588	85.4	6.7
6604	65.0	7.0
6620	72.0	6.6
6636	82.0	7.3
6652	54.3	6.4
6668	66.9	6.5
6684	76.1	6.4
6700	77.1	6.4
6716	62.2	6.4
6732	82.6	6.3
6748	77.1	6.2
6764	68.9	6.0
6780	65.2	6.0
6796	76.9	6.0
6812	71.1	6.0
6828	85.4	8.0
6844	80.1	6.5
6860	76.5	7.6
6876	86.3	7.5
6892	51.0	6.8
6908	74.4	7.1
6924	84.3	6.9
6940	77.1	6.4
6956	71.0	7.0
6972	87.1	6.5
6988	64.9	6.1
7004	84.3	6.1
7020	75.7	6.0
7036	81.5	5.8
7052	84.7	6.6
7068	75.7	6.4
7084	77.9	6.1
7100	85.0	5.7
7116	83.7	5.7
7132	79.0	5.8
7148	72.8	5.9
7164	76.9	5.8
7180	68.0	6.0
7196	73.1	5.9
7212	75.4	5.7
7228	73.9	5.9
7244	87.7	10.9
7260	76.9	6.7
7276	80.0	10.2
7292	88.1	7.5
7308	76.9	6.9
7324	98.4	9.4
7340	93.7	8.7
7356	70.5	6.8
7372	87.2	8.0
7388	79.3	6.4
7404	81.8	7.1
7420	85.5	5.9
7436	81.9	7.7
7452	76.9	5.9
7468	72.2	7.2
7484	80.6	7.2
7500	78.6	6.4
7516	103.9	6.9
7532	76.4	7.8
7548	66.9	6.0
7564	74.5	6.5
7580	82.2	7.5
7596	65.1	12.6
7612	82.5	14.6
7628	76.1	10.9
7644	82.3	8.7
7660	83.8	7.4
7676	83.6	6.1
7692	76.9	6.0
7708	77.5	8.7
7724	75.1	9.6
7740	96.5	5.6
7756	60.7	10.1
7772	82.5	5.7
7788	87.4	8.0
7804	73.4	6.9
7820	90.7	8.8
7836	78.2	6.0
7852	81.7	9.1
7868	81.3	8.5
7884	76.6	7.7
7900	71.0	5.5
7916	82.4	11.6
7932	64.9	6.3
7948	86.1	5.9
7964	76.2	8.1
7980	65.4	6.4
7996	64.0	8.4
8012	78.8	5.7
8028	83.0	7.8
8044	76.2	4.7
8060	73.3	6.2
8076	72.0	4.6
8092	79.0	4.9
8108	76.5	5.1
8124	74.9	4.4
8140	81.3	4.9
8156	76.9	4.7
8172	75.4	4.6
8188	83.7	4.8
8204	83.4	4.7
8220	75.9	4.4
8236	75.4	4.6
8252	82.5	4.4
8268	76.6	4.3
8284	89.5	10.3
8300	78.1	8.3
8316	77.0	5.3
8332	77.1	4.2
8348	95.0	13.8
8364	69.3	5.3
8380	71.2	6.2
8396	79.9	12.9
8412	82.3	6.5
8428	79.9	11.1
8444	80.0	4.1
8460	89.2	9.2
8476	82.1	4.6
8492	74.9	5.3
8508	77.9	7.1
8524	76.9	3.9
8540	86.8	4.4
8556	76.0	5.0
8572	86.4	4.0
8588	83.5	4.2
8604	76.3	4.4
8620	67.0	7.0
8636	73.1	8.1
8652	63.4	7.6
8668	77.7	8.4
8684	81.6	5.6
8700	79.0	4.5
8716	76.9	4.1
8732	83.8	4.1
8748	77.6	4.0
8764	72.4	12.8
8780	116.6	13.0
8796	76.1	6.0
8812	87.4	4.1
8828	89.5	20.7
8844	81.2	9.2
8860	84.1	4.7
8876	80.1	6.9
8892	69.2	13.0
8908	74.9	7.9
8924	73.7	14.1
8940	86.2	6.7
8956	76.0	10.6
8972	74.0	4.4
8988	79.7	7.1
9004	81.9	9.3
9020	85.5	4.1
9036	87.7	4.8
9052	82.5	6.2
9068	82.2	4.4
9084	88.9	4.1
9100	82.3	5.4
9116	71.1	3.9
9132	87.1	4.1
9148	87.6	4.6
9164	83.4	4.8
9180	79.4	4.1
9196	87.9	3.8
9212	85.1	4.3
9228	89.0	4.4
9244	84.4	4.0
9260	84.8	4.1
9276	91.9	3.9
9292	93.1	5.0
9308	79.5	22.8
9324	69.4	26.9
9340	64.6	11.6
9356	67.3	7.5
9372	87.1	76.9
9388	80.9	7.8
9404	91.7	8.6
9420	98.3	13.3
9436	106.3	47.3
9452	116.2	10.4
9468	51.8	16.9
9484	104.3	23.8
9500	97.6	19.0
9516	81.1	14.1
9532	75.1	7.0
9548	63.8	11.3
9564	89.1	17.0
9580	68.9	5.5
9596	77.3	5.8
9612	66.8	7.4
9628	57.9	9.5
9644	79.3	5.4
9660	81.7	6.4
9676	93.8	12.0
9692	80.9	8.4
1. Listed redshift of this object 0.55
